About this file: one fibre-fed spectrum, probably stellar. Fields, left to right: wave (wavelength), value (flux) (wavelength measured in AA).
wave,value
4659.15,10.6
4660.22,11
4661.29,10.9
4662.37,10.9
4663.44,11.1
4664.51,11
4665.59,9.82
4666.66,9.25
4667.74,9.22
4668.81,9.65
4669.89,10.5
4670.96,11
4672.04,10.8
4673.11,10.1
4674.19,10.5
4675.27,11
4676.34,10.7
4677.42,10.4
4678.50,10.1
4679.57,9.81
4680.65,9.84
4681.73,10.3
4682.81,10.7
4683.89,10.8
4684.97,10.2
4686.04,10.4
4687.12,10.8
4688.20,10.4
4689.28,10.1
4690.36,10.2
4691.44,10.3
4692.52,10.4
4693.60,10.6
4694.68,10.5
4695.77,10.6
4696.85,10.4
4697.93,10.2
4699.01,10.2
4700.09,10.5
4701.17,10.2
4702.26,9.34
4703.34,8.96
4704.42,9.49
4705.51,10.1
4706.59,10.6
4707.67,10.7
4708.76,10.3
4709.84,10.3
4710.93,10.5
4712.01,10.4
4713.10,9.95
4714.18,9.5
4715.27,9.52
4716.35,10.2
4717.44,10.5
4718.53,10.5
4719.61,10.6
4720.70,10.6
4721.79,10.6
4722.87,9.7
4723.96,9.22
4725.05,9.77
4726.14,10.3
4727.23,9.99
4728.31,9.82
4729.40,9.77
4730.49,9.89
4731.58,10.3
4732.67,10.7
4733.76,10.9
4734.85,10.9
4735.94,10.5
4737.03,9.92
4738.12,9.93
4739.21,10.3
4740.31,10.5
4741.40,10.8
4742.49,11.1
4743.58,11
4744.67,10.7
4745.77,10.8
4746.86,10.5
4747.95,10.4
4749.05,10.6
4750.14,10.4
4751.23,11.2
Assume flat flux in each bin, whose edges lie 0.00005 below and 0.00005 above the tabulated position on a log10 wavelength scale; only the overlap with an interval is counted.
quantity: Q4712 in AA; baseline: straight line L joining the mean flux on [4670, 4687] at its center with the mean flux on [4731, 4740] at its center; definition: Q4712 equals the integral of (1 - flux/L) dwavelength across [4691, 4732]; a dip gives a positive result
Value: 1.17 AA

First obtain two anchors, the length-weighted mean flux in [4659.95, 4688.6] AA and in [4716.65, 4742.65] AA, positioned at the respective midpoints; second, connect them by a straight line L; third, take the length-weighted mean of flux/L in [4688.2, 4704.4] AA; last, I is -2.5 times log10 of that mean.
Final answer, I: 0.02 mag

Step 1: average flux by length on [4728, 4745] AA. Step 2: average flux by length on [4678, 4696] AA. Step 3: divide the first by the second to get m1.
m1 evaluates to 1.01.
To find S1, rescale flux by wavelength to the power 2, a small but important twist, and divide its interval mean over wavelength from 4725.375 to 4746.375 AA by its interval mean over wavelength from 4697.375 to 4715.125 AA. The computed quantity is 1.05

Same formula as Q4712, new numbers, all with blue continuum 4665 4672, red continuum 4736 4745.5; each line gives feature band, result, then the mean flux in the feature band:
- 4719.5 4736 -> 0.4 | 10.2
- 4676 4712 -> -0.4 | 10.3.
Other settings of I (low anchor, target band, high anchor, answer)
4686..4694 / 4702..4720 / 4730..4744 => 0.037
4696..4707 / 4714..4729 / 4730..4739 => 0.018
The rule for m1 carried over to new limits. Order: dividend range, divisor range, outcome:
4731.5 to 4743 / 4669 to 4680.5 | 1.01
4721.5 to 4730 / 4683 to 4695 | 0.95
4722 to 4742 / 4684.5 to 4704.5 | 1.00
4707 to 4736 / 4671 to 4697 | 0.98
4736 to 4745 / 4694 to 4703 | 1.03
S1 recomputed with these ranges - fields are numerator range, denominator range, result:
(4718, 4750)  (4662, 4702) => 1.02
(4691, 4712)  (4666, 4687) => 1.00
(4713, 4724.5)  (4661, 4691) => 0.99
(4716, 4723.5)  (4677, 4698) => 1.02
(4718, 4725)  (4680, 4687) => 1.00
